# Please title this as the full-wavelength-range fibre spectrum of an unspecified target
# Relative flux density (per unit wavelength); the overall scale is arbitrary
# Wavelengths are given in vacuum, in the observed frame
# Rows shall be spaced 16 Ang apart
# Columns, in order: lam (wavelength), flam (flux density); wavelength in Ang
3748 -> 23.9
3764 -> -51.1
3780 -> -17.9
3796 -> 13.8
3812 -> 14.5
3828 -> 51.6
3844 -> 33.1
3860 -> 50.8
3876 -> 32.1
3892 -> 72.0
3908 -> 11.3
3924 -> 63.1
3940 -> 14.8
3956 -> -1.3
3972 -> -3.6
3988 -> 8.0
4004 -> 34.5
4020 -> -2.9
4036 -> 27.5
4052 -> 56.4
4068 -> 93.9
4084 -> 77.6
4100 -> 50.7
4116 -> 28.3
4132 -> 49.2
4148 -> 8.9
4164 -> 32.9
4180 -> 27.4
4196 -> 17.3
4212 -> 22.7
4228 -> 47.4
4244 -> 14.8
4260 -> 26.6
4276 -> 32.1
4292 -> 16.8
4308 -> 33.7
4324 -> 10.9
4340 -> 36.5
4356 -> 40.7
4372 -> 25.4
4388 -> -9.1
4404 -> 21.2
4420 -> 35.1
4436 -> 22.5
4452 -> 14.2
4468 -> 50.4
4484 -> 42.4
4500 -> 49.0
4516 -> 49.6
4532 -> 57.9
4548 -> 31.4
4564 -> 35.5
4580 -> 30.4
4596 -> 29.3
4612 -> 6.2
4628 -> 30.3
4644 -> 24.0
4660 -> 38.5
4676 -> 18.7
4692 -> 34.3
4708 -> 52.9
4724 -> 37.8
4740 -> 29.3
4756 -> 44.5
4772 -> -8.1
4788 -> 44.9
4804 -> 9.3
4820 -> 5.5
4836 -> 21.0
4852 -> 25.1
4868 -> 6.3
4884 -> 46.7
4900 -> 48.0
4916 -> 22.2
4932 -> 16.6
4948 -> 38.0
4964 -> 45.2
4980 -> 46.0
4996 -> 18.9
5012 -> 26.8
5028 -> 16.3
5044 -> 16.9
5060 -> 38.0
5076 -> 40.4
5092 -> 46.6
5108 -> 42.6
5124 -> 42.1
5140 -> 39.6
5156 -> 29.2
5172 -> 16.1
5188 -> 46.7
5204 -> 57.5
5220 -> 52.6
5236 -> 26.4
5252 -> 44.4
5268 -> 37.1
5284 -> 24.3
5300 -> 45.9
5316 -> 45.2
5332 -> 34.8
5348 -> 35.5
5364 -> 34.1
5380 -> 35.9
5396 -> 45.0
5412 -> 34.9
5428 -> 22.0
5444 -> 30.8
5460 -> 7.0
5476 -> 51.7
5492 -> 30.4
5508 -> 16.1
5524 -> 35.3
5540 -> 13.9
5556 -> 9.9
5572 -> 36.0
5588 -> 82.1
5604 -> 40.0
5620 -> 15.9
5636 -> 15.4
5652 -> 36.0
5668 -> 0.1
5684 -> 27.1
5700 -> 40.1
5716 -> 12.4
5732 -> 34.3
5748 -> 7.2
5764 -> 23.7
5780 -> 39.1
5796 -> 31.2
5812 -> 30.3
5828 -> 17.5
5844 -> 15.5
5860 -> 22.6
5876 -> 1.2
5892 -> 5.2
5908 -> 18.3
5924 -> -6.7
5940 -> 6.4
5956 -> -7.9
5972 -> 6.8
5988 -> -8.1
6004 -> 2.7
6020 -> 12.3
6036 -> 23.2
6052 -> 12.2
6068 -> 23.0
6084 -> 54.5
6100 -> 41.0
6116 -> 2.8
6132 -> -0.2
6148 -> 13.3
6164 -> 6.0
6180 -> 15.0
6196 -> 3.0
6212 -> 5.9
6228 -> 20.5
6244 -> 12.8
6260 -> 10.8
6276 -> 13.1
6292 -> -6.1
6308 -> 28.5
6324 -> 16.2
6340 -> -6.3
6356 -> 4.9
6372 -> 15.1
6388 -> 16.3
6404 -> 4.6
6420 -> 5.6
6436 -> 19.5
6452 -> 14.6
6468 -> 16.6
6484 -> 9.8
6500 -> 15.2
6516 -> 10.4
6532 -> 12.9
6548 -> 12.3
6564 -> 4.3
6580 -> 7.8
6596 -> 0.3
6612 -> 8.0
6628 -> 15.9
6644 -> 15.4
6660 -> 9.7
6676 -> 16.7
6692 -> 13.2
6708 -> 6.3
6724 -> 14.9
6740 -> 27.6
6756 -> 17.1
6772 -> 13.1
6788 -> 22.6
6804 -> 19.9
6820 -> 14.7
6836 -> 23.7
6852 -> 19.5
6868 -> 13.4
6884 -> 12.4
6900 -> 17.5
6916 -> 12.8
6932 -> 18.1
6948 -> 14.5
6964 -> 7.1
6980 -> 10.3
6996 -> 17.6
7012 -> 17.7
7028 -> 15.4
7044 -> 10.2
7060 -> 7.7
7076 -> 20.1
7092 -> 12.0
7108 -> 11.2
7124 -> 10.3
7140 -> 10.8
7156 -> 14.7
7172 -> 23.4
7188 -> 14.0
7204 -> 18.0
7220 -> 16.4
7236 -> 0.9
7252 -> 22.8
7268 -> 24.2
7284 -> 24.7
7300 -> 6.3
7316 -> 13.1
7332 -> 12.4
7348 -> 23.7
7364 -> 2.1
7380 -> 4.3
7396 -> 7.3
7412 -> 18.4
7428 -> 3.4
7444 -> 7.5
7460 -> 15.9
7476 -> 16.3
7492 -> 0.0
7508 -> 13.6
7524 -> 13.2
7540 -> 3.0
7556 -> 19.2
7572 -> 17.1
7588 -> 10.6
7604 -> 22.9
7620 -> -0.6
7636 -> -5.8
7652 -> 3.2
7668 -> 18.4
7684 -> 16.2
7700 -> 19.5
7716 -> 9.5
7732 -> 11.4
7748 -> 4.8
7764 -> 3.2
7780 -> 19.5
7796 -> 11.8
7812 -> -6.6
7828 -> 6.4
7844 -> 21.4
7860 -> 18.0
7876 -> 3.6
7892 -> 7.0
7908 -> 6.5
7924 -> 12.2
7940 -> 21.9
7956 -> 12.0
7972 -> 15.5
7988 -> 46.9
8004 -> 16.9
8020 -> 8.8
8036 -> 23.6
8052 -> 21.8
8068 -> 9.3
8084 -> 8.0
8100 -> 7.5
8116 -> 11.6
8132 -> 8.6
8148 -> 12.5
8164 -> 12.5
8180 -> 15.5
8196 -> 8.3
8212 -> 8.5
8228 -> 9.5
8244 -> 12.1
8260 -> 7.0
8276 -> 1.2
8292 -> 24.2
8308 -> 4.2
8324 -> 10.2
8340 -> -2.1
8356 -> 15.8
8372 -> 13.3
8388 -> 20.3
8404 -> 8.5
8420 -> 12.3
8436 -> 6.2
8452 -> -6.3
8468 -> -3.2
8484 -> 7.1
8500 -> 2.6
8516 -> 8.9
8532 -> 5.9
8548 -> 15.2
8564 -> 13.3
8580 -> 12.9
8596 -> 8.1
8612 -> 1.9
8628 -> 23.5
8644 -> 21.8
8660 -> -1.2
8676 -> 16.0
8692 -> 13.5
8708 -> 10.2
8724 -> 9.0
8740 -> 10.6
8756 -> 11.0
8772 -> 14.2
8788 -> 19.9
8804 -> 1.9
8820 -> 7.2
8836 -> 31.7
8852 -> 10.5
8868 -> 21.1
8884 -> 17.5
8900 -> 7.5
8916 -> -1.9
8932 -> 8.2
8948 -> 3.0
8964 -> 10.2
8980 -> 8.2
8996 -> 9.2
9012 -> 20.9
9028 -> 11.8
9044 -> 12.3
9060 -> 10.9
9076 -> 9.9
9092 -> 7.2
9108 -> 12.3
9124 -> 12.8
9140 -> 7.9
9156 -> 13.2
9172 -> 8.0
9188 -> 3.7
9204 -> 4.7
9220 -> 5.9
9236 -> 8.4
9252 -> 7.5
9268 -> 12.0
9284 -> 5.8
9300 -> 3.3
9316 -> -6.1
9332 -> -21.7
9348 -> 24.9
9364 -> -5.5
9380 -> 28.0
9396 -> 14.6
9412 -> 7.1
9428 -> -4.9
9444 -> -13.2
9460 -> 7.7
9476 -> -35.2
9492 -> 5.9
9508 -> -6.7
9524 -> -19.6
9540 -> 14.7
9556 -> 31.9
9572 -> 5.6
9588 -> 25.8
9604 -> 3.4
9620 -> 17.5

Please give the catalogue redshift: 0.22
